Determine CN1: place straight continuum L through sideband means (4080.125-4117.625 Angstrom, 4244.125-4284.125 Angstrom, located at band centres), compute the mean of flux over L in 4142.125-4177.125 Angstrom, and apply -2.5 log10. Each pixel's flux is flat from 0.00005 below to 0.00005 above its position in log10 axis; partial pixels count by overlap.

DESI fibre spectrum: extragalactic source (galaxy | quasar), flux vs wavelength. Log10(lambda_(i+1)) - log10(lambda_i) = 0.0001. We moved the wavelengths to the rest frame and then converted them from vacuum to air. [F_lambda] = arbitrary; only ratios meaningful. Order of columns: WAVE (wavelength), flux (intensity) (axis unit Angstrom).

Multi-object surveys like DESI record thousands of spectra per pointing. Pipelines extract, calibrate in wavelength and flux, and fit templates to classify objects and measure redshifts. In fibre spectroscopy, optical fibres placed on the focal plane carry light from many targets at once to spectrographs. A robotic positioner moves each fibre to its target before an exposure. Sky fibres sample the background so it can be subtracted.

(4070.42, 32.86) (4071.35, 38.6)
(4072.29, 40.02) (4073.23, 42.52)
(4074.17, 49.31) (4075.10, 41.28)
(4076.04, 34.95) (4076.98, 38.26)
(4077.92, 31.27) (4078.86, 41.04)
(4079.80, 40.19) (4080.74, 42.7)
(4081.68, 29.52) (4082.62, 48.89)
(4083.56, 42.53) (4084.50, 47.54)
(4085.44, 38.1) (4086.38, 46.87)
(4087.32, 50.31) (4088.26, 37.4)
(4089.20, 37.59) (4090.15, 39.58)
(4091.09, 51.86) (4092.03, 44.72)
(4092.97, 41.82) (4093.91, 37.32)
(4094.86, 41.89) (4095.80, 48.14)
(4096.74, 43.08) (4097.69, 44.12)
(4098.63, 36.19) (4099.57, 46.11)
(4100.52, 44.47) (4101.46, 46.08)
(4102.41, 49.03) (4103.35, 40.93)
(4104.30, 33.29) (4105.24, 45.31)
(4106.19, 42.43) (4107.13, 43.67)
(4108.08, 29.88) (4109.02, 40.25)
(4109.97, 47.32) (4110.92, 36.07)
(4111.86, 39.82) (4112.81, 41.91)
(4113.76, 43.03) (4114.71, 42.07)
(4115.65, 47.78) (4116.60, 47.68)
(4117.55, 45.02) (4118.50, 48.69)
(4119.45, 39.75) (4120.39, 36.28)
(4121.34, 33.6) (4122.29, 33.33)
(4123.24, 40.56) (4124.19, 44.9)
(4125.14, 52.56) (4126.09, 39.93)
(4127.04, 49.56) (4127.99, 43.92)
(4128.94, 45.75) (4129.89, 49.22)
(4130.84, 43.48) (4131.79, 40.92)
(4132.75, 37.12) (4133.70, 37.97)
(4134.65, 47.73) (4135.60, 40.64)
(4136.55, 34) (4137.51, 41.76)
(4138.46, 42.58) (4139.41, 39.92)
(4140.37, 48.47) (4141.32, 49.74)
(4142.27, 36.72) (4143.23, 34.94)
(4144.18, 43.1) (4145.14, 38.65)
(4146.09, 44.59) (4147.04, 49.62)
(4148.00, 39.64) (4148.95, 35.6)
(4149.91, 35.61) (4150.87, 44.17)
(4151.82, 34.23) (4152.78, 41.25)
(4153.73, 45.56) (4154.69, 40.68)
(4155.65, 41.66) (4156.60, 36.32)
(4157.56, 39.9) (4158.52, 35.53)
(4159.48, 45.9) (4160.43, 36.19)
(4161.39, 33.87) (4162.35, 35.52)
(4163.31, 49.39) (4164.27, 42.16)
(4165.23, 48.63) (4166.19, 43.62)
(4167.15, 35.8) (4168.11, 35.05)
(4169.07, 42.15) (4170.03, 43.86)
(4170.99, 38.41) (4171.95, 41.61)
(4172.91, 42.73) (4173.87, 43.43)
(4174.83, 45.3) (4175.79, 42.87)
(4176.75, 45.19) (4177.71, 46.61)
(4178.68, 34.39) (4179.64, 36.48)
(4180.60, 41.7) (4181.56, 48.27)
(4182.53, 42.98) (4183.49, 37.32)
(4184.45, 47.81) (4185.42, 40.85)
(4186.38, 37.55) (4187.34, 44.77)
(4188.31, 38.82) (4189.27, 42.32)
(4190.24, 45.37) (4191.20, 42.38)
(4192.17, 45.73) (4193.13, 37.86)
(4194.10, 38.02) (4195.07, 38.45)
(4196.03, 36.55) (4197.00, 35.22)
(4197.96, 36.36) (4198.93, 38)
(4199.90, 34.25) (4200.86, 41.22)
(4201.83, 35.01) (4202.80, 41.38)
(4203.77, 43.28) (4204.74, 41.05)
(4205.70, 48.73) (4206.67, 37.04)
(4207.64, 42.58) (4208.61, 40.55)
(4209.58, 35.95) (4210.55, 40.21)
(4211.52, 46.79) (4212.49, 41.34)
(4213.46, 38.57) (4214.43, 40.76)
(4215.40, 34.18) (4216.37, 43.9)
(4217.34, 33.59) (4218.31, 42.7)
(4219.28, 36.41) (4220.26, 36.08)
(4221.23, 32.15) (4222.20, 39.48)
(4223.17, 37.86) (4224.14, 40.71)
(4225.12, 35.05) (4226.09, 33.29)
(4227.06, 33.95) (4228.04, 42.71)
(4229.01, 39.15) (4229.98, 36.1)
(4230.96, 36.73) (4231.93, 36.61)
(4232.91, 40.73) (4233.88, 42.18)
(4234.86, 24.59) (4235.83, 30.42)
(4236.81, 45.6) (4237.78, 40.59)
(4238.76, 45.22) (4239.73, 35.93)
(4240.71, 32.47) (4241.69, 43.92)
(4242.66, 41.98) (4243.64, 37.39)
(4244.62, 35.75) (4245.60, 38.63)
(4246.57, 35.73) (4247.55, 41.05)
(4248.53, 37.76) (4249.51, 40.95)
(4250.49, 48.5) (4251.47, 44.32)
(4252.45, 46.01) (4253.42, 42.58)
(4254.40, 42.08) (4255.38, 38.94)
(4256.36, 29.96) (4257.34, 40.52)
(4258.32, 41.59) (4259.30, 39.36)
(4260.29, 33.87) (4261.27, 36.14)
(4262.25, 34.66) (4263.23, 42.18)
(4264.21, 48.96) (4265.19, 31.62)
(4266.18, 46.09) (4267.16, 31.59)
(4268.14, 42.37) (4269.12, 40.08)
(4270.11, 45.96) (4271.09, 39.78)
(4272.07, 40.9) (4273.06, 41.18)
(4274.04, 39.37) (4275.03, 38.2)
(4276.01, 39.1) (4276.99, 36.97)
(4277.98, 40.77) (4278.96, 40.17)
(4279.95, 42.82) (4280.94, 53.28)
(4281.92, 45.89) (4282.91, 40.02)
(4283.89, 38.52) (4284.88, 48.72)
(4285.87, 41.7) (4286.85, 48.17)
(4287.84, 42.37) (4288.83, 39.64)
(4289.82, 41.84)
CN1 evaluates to 0.024 mag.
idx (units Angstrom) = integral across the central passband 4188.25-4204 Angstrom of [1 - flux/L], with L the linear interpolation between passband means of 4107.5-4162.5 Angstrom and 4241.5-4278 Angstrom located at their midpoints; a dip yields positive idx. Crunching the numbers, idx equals 0.5 Angstrom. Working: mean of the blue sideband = 41.3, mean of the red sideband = 39.9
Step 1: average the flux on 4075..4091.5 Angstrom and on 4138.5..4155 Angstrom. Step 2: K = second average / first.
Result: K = 1.01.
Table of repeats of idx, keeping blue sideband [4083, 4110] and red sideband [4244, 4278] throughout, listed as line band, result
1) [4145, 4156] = 0.2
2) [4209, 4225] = 0.7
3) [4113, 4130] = -0.5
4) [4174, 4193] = -0.6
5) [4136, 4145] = 0.2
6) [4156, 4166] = 0.3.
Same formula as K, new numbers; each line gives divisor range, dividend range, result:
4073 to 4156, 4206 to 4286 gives 0.94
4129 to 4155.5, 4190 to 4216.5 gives 0.96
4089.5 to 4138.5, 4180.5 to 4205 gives 0.95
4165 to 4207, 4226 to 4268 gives 0.95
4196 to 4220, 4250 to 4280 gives 1.02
